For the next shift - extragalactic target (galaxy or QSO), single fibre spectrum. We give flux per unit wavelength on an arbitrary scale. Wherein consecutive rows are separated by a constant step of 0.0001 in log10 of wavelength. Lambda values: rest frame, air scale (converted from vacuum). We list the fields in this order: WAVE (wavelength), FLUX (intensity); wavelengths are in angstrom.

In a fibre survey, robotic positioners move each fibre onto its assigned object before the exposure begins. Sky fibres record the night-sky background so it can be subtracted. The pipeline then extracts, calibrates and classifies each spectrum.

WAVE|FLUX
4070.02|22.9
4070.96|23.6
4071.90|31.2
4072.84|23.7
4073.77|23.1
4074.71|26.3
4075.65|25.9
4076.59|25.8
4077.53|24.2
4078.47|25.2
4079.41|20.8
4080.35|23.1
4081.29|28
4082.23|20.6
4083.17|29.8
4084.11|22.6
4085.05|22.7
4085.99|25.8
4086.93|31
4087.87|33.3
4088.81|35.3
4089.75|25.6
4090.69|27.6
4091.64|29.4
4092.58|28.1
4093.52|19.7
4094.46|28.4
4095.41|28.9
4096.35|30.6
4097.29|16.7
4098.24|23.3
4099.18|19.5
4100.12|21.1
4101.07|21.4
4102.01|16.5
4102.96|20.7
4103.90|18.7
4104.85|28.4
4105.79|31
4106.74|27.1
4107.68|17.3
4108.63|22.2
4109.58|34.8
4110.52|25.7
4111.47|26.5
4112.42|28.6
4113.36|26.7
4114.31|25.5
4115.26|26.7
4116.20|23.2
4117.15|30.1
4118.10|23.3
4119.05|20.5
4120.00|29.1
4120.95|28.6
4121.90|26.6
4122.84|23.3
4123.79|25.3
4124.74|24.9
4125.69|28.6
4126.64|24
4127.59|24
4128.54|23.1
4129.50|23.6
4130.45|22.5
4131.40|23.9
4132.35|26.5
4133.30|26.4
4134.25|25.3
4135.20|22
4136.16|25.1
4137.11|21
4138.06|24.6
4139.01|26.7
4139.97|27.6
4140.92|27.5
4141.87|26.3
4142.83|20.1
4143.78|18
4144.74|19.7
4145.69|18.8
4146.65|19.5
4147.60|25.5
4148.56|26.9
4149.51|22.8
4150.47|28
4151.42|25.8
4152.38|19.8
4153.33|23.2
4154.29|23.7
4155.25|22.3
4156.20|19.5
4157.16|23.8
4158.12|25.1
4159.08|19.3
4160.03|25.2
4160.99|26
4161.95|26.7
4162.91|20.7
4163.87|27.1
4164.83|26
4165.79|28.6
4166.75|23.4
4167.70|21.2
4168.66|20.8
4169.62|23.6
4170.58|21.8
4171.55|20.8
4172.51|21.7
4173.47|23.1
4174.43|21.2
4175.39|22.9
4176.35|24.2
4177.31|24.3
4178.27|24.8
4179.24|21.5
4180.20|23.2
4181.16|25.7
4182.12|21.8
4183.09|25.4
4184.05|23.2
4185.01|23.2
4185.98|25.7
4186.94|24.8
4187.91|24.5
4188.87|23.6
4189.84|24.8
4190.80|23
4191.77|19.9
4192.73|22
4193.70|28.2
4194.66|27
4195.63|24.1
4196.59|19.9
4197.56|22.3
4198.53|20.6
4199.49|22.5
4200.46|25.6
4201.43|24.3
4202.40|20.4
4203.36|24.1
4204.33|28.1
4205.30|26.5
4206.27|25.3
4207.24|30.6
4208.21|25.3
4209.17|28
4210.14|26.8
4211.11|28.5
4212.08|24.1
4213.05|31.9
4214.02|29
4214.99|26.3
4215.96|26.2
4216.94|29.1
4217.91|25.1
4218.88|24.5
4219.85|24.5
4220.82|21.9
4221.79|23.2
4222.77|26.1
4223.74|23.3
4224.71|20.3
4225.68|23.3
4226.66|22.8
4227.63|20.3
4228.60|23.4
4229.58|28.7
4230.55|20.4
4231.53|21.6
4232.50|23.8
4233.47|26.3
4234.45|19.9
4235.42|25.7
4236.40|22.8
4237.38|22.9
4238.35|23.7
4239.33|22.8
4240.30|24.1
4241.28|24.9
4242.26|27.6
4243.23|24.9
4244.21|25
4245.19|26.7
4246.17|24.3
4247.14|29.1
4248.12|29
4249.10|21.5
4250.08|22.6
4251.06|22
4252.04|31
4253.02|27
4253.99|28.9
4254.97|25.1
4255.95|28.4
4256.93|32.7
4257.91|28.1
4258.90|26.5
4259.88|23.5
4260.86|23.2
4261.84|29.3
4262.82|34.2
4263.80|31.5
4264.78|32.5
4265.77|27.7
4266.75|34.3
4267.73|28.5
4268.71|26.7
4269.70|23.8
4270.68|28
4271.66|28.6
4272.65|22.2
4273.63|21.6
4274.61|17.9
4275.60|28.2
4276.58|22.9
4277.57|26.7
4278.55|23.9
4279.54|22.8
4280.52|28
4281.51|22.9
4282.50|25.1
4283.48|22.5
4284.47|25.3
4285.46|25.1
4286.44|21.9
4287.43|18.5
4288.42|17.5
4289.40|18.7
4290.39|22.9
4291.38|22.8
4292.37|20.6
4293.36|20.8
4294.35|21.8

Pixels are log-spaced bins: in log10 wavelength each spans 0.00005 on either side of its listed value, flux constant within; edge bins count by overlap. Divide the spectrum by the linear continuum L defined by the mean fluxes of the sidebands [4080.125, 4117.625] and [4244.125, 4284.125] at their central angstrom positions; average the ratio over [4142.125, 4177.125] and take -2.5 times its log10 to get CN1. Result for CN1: 0.129 mag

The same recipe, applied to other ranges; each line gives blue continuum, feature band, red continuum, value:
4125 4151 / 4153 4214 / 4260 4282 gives 0.03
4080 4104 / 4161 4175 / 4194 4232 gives 0.07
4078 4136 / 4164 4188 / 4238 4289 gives 0.09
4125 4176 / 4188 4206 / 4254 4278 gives 0.06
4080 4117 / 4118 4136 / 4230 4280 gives 0.03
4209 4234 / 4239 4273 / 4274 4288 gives -0.12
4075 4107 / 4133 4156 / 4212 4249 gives 0.07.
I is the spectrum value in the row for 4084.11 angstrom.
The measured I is 22.6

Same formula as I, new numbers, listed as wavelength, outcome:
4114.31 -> 25.5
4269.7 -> 23.8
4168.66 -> 20.8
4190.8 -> 23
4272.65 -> 22.2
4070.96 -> 23.6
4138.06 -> 24.6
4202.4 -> 20.4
